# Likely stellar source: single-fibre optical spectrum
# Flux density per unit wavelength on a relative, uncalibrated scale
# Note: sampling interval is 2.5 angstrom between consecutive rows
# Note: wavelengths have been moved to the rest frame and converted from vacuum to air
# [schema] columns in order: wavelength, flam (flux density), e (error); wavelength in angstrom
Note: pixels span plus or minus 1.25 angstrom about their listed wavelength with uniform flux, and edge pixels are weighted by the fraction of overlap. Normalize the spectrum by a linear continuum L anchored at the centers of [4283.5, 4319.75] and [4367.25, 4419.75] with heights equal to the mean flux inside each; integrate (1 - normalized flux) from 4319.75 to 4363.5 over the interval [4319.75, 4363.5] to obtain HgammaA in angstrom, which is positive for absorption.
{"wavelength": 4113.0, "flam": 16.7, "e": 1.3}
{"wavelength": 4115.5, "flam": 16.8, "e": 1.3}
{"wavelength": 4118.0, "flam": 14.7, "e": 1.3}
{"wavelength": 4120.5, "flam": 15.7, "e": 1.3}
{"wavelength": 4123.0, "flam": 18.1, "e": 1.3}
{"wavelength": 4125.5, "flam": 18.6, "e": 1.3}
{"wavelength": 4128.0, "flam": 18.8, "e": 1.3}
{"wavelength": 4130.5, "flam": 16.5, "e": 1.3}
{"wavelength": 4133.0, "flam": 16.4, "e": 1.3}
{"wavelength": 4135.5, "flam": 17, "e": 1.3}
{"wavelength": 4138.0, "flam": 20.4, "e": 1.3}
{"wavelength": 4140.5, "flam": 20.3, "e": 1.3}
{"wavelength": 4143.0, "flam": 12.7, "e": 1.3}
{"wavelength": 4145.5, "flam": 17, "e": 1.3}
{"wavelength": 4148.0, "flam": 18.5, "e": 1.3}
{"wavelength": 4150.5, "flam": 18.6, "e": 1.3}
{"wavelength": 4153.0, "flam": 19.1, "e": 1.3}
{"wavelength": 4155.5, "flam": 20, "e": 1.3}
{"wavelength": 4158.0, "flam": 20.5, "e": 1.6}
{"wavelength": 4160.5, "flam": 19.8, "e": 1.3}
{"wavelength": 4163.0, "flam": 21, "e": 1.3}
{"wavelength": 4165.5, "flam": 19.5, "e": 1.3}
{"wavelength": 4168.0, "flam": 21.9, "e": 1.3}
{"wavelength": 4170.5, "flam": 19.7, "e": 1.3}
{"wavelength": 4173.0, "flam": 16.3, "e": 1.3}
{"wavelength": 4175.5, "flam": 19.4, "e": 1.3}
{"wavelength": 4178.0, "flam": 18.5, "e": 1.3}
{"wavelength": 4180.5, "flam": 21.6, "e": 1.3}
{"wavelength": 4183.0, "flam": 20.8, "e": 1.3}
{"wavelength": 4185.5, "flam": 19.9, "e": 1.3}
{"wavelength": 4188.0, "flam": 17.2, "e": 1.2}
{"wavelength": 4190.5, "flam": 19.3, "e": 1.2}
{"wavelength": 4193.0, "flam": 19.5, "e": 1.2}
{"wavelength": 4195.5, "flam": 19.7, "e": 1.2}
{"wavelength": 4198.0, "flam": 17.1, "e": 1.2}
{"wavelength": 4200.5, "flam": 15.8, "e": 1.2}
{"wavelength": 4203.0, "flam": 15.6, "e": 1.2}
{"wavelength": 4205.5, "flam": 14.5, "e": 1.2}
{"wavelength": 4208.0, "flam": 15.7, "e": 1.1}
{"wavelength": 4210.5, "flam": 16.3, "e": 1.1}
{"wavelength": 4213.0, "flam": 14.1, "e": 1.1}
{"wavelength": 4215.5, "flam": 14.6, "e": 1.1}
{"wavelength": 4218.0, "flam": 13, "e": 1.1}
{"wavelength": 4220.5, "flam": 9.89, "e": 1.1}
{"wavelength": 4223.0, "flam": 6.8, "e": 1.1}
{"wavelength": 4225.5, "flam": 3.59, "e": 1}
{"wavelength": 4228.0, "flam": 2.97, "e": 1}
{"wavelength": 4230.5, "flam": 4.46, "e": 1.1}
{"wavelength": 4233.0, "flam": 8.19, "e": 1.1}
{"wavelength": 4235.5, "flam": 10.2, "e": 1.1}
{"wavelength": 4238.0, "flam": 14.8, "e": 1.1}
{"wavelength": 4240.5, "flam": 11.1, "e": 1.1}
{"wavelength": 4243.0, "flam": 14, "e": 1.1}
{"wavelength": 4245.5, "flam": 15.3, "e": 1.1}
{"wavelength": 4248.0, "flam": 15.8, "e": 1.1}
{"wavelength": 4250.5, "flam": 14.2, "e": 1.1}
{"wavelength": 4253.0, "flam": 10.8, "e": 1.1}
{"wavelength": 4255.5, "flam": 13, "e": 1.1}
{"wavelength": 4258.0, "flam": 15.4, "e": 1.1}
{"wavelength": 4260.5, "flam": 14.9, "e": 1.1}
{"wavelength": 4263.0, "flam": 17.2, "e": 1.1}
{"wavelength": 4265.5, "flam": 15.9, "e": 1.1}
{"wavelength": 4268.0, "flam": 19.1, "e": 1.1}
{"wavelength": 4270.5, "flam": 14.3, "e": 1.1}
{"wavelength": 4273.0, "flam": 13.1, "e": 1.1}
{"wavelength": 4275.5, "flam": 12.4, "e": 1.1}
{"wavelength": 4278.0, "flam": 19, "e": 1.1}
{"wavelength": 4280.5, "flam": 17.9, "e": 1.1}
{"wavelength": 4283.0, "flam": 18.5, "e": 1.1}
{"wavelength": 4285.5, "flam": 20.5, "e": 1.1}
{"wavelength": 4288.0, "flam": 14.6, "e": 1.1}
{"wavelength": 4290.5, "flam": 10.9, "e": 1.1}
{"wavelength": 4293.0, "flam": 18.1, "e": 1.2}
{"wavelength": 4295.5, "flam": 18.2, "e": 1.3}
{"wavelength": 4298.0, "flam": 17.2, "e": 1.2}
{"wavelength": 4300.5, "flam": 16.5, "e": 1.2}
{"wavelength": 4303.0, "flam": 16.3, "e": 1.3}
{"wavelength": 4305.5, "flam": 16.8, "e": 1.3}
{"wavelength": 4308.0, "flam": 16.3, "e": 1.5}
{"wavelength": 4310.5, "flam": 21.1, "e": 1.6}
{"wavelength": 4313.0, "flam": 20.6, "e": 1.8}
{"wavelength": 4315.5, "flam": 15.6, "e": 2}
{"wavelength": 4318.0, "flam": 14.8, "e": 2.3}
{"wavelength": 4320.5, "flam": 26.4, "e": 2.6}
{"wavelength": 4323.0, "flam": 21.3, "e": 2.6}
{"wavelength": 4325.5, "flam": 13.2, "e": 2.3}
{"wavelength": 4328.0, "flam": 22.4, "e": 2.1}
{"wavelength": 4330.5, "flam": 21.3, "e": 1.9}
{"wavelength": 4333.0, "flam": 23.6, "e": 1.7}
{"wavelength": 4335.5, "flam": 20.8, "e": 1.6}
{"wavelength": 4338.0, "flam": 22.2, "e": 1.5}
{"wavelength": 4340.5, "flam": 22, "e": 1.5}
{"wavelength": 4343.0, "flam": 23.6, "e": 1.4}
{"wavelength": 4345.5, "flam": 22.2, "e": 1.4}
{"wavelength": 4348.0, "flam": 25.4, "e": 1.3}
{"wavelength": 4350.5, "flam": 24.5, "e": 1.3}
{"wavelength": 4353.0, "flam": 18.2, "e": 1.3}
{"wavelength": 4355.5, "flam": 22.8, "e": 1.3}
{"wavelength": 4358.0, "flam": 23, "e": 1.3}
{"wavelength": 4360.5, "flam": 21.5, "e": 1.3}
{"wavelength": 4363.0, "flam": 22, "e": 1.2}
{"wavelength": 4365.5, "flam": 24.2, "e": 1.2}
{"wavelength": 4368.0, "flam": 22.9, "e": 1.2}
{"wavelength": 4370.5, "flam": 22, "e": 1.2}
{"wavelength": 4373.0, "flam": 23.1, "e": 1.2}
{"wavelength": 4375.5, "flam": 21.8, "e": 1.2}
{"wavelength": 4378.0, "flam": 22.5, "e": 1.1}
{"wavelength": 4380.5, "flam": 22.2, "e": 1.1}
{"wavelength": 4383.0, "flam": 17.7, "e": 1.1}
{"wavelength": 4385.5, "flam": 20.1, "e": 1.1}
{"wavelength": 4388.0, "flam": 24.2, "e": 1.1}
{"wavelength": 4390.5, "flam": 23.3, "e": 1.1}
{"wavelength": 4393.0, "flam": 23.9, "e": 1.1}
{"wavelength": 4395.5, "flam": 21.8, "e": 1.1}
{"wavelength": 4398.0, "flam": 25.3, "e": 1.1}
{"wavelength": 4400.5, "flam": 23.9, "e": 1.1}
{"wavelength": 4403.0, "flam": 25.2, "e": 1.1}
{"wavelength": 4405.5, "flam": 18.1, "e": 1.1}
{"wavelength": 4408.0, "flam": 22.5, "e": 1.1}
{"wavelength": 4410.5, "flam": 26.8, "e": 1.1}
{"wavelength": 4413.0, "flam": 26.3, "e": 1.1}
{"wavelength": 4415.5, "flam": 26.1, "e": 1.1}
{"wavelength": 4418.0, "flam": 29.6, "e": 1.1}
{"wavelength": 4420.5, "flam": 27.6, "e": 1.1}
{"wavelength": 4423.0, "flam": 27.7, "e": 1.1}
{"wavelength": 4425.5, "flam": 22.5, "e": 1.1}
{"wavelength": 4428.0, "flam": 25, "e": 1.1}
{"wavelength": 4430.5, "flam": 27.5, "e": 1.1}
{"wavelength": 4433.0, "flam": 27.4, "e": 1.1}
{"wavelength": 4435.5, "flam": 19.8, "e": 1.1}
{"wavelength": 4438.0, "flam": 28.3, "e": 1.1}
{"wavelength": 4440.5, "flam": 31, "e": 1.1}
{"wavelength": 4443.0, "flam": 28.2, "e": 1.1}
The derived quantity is -4.8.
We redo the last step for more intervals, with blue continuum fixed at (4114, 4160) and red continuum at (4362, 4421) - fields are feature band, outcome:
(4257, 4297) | 8.86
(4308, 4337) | 2.57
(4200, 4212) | 2.35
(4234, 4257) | 7.95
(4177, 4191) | -0.56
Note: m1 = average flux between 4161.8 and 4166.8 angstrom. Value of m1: 20.3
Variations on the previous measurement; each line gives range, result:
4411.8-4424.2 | 27.5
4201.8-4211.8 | 15.5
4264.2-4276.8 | 15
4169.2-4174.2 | 18.1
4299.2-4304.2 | 16.4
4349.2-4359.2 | 22.1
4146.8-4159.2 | 19.3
